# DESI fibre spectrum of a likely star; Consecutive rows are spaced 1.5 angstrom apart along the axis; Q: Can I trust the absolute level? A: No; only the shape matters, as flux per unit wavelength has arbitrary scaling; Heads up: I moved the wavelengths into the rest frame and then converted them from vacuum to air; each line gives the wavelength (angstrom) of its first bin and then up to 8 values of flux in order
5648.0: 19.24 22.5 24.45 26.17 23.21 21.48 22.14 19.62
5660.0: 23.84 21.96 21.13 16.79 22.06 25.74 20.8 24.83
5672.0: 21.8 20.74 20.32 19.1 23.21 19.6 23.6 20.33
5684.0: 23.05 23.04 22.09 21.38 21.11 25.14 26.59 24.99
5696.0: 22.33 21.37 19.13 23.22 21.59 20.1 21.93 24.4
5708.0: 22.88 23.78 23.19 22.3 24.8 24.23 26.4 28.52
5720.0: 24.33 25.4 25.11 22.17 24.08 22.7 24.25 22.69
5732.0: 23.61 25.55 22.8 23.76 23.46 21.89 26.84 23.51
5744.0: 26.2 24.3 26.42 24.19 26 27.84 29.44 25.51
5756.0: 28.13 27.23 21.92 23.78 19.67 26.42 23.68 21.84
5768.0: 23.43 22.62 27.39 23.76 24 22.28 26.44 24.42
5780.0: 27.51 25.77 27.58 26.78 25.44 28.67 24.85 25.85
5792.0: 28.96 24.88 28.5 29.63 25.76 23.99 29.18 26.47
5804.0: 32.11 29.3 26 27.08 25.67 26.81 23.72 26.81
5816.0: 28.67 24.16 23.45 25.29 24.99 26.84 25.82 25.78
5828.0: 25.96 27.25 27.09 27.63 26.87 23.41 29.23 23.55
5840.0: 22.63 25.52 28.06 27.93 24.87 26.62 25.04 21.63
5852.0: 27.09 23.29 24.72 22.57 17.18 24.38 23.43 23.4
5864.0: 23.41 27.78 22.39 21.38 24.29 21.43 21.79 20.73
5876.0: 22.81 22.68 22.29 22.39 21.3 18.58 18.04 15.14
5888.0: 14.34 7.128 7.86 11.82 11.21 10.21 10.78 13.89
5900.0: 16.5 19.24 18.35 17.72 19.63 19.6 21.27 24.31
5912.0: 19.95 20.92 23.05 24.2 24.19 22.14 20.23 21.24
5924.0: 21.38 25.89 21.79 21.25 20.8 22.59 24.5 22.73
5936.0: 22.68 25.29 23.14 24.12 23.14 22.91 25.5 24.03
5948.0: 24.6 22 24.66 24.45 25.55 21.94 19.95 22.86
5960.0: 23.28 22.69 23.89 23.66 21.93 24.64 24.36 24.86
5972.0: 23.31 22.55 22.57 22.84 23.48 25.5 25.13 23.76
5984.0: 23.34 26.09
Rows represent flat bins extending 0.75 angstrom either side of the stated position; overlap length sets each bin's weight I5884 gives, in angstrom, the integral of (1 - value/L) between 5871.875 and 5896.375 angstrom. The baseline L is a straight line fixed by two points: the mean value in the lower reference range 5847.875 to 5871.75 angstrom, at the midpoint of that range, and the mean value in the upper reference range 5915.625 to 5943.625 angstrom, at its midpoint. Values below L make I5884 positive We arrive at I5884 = 6.8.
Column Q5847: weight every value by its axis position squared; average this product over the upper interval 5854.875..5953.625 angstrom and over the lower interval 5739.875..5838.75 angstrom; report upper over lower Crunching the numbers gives 0.83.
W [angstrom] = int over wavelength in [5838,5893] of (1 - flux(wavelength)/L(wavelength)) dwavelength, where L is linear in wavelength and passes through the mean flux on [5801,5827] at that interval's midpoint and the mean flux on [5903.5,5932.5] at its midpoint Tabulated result 5.8 angstrom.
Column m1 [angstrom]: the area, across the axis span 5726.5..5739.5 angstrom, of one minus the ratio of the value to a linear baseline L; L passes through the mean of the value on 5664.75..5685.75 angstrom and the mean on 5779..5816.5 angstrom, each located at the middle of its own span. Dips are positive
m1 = 0.4 angstrom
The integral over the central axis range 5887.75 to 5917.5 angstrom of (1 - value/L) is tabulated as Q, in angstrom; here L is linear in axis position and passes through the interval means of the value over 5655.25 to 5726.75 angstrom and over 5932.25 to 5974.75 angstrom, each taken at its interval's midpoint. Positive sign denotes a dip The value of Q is 8.5 angstrom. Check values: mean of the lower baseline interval 22.7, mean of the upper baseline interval 23.5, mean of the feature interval 16.7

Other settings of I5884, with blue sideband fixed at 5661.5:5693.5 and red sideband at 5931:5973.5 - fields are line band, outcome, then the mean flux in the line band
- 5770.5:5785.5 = -2.0 angstrom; 25.6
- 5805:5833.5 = -4.3 angstrom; 26.2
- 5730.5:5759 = -3.6 angstrom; 25.2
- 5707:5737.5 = -2.6 angstrom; 24.1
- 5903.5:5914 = 1.3 angstrom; 20.4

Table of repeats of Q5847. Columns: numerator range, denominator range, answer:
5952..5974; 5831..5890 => 1.06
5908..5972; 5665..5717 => 1.12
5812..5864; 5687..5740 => 1.12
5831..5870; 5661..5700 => 1.19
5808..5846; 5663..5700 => 1.24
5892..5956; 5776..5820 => 0.83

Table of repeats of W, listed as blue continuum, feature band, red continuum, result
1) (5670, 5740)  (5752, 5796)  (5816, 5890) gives -4.2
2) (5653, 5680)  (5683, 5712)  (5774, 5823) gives 0.1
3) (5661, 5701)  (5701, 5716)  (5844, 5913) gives -0.8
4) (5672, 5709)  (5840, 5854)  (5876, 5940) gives -3.7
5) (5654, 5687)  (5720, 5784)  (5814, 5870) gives -3.8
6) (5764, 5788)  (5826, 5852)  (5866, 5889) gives -4.2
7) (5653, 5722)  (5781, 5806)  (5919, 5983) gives -4.8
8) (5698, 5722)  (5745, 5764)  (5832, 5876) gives -1.4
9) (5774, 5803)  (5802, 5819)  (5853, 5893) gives -1.4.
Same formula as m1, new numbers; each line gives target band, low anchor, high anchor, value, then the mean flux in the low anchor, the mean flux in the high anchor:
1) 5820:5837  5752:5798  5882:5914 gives -3.8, 25.6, 16.1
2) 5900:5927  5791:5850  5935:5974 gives 3.5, 26.4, 23.5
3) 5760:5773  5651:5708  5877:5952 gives -1.3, 22.2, 20.1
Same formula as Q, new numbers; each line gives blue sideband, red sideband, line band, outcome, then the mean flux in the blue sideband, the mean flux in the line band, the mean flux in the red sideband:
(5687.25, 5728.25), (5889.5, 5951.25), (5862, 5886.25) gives -1.16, 23.4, 22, 20.3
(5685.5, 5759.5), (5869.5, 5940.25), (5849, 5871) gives -2.80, 24.1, 23.4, 19.7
